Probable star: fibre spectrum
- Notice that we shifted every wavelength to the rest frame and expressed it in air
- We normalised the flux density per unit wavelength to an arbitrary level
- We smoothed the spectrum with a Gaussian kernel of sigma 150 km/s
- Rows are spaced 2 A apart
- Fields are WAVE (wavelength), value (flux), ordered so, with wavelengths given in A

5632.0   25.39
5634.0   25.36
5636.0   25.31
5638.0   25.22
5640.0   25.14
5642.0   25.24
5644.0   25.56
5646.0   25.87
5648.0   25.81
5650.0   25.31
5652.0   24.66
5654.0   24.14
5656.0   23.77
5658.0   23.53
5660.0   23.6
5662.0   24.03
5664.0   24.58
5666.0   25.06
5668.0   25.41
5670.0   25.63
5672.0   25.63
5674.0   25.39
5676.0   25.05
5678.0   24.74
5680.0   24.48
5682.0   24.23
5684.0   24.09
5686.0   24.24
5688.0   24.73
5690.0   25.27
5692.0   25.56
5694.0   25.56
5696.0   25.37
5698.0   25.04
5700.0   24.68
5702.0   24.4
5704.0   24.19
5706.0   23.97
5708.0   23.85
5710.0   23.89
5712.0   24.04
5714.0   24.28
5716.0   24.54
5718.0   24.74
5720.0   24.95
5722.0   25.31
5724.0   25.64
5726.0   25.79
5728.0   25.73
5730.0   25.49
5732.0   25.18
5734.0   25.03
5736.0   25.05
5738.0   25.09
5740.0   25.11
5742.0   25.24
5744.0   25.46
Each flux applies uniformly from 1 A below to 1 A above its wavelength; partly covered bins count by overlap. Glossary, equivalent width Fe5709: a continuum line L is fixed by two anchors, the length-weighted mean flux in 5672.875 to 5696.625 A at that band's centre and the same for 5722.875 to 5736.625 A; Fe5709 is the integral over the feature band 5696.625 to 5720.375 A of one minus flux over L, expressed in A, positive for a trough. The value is 0.7 A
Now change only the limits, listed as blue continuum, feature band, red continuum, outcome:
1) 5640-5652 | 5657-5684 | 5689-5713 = 0.43 A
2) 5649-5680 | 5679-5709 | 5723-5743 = 0.39 A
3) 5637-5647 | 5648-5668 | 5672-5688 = 0.53 A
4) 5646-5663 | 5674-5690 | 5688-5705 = 0.12 A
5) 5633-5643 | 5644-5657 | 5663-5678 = 0.14 A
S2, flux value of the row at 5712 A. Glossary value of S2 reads 24.04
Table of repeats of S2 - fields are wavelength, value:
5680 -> 24.48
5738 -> 25.09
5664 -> 24.58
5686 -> 24.24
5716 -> 24.54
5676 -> 25.05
